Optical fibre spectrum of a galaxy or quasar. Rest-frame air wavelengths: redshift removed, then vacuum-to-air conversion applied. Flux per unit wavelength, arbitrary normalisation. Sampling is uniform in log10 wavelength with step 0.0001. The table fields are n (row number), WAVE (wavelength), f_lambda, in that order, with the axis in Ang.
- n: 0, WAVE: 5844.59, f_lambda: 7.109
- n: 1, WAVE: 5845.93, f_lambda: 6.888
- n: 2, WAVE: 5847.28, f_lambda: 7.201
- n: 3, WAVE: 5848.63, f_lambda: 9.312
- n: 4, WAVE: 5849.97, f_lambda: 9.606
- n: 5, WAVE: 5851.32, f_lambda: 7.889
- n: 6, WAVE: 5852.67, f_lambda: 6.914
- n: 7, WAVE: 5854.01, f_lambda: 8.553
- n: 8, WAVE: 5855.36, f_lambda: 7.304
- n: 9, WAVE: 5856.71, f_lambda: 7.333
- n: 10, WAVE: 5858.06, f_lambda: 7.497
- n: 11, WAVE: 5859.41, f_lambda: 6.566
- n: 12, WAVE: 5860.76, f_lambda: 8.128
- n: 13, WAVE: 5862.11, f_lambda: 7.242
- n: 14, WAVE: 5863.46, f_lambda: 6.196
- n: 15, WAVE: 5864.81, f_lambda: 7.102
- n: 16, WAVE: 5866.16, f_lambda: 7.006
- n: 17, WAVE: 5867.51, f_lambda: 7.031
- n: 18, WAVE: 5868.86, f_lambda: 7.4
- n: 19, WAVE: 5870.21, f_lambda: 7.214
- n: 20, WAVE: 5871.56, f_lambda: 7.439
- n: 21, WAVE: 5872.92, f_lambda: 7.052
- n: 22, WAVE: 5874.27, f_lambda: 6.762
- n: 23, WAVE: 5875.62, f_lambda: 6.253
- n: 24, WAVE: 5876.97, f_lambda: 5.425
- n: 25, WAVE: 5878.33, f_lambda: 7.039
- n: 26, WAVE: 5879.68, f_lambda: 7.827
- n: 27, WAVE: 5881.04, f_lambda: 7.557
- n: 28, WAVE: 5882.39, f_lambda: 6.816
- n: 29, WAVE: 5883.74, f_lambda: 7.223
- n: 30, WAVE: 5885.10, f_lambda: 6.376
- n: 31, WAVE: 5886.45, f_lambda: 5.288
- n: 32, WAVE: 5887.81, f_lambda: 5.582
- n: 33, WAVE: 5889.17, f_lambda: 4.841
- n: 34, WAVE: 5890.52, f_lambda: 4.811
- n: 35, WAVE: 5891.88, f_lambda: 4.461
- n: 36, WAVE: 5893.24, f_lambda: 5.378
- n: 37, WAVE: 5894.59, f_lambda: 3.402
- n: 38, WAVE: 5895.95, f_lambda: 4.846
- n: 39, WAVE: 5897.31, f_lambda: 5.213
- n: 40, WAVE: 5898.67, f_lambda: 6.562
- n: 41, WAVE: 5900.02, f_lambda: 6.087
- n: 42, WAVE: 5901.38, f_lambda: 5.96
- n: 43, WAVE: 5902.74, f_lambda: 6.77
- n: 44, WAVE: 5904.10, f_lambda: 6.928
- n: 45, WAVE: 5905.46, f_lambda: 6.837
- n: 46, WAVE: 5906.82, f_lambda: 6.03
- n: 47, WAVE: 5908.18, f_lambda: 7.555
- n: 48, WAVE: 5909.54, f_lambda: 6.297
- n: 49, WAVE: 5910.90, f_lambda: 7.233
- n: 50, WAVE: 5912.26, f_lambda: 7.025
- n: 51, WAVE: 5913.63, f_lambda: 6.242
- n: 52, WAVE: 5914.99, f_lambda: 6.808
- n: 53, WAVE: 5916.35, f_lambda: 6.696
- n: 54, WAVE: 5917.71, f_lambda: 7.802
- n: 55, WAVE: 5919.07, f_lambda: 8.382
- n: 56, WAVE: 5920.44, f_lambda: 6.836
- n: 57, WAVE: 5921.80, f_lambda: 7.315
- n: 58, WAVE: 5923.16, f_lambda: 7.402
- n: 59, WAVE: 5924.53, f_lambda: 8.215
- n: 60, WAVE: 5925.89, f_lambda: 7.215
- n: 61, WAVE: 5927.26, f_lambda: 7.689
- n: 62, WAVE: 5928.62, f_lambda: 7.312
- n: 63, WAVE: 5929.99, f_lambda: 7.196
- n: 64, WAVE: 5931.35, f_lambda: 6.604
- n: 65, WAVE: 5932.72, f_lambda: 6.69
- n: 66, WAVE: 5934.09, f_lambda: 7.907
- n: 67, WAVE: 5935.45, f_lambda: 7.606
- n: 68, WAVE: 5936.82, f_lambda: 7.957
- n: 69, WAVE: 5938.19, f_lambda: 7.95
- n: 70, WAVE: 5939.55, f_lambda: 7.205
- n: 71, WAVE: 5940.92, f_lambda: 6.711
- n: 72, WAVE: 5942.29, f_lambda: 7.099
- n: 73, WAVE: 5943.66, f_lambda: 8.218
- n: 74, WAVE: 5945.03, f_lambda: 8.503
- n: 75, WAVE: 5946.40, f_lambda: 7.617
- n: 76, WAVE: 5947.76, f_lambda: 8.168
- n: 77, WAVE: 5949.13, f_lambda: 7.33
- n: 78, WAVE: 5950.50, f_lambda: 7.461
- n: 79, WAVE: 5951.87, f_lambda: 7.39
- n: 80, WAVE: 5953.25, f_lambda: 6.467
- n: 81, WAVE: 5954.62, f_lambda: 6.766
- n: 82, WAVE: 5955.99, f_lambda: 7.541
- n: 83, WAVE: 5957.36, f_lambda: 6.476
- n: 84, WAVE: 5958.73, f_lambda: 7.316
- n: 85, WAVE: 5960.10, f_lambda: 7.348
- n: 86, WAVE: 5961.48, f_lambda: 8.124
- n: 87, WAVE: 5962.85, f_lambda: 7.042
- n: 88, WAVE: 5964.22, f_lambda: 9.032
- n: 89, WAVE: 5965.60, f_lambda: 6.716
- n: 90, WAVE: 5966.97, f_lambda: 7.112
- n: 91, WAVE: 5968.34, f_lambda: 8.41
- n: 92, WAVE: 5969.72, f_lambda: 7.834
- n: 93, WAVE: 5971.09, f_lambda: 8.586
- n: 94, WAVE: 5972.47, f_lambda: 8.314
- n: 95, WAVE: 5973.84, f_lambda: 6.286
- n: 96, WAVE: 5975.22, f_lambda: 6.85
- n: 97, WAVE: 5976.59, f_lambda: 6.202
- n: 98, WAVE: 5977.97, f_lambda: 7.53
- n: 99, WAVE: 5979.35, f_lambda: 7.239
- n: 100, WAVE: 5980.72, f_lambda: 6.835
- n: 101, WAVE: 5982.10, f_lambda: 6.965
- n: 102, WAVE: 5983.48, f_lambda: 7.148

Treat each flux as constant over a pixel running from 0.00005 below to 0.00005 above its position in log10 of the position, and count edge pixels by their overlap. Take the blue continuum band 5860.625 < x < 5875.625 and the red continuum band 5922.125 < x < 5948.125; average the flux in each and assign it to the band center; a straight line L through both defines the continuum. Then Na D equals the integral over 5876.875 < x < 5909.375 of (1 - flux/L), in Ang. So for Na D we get 5.3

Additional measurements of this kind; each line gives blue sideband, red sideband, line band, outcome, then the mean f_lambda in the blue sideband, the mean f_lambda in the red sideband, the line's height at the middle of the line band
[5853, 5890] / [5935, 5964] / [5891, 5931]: 3.3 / 6.88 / 7.47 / 7.18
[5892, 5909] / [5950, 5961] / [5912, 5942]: -3.8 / 5.92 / 7.1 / 6.49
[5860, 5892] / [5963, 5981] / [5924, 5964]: -1.2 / 6.62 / 7.46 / 7.22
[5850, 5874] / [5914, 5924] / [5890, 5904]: 3.6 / 7.34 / 7.3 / 7.32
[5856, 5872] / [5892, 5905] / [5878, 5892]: 0.1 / 7.18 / 5.65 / 6.25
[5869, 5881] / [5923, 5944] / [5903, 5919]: 0.7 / 6.93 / 7.42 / 7.23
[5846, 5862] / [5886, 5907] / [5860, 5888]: -0.6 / 7.79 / 5.55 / 6.74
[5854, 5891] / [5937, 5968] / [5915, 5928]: -0.5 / 6.79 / 7.46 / 7.2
